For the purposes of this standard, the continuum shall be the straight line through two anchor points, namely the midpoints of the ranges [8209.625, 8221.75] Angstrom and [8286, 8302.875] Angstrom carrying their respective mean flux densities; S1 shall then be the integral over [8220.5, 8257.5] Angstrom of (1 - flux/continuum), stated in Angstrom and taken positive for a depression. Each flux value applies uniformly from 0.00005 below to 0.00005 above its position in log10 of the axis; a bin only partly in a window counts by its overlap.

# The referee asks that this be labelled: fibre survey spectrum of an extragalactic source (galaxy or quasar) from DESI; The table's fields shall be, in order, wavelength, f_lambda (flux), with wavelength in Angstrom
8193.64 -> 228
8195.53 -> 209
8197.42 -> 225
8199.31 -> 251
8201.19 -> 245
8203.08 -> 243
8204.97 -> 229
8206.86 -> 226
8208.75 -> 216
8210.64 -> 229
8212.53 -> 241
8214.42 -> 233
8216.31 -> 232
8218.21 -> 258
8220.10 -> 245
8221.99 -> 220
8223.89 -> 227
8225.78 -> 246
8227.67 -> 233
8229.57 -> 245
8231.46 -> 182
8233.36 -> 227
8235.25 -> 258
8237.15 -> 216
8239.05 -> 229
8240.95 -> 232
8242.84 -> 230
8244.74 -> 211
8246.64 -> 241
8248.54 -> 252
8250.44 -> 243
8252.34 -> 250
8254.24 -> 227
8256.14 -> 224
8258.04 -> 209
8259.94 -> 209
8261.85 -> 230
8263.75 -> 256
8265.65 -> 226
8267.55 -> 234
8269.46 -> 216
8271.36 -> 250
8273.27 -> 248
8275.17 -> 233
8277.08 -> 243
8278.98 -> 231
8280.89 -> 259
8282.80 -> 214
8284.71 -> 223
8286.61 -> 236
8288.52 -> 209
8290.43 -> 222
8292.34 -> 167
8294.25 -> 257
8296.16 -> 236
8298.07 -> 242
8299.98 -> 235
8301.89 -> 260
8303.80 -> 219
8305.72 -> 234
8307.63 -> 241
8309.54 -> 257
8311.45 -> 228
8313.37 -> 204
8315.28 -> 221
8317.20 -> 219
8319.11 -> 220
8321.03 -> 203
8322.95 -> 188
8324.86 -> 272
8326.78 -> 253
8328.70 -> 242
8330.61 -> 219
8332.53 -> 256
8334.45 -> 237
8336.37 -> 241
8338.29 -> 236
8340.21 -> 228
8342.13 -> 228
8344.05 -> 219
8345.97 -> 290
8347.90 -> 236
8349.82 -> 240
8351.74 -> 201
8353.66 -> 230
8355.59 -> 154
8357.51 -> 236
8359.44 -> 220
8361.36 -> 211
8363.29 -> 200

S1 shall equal 0.71 Angstrom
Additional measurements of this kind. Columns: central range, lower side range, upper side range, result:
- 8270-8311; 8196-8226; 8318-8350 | 0.25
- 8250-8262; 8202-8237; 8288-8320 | 0.20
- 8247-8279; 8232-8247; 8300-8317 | -0.61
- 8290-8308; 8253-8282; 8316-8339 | 0.10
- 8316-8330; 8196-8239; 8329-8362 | 0.10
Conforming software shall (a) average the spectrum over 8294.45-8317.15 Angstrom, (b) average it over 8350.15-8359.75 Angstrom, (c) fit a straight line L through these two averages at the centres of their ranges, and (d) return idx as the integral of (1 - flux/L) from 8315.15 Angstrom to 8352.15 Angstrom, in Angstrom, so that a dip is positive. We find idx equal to -2.2 Angstrom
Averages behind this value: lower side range 234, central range 233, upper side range 209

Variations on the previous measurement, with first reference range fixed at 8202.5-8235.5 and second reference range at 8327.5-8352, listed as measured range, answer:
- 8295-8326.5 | 0.8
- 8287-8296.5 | 0.7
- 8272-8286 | -0.1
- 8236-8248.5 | 0.2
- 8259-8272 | 0.2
